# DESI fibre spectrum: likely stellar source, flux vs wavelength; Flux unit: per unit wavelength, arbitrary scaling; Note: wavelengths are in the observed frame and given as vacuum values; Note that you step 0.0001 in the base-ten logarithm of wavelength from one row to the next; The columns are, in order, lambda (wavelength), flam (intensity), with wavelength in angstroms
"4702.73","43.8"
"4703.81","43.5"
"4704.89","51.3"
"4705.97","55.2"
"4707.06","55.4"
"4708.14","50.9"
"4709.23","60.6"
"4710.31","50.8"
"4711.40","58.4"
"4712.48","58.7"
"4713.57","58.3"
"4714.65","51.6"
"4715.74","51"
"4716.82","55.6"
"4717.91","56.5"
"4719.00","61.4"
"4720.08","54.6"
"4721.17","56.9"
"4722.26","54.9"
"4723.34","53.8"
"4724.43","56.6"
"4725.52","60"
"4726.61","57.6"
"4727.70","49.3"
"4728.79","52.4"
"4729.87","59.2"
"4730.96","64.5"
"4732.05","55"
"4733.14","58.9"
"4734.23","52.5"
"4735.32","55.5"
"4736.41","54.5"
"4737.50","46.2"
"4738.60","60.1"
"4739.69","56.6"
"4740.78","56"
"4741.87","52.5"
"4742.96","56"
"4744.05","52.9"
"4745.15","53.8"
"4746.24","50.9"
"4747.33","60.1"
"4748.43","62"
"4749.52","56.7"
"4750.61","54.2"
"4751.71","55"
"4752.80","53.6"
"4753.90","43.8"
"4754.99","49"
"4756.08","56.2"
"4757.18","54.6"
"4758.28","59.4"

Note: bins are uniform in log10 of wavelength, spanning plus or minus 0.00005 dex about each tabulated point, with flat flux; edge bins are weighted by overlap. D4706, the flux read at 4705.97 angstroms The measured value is 55.2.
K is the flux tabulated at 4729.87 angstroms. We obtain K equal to 59.2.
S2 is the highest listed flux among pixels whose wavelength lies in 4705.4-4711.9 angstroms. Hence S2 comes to 60.6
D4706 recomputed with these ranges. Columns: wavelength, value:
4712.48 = 58.7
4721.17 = 56.9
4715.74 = 51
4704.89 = 51.3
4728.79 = 52.4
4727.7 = 49.3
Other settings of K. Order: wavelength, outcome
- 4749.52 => 56.7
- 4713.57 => 58.3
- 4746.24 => 50.9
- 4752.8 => 53.6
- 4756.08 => 56.2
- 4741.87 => 52.5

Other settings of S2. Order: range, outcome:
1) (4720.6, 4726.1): 60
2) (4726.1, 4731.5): 64.5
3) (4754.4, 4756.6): 56.2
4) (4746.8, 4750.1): 62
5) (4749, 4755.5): 56.7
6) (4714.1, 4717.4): 55.6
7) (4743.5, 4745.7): 53.8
